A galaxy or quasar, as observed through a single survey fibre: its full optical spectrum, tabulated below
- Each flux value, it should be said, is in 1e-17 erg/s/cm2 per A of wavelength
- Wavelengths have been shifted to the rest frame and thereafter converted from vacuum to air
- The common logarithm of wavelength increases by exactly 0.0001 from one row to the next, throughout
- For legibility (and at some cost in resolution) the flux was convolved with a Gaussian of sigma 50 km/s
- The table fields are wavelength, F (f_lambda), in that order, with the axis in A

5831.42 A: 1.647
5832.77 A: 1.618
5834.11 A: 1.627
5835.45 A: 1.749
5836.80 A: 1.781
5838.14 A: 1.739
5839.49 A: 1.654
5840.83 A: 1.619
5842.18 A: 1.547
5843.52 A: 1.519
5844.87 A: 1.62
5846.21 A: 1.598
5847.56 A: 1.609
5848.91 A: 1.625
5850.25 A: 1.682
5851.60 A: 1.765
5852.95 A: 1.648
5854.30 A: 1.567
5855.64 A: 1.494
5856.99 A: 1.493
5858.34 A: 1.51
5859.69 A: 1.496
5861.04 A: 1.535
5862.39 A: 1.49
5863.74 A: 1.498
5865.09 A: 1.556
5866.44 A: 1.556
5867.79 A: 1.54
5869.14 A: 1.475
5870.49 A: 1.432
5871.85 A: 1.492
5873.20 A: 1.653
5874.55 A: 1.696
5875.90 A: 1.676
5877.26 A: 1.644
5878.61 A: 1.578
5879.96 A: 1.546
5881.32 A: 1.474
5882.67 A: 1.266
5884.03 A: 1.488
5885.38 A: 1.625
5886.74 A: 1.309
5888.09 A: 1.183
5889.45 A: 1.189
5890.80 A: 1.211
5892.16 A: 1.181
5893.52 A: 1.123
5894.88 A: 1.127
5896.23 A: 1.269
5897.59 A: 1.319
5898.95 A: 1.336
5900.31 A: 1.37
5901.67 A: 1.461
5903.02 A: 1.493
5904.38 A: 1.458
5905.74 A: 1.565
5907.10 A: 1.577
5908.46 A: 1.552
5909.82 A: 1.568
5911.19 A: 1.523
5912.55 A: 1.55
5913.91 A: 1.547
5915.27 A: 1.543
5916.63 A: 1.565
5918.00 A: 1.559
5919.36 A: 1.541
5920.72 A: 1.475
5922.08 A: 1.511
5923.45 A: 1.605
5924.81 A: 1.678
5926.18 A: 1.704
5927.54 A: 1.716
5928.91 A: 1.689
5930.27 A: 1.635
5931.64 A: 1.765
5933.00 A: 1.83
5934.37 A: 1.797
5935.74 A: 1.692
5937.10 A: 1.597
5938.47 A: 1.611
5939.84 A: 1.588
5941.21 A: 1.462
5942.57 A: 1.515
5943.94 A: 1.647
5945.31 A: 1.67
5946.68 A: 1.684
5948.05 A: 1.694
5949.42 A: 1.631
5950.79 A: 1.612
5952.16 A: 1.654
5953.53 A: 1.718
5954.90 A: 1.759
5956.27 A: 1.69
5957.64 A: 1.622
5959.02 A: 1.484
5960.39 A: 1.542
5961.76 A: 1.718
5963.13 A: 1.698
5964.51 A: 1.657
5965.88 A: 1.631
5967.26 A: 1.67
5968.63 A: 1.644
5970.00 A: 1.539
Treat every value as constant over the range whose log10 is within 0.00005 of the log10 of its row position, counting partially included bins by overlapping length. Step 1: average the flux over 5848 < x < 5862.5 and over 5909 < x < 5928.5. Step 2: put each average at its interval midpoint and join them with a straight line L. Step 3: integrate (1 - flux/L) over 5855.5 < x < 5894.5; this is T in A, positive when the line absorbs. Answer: 2.9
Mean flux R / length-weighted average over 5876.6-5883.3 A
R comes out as 1.5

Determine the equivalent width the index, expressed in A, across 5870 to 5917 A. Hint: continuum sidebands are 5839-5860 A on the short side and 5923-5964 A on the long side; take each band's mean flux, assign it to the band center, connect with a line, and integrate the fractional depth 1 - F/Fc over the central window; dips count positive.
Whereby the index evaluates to 5.1 A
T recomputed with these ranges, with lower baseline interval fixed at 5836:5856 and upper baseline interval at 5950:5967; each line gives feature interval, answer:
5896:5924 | 2.46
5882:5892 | 1.97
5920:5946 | 0.06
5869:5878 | 0.28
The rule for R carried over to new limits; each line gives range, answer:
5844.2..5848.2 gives 1.61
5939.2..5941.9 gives 1.53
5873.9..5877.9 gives 1.67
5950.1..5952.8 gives 1.63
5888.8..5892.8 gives 1.19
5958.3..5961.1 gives 1.51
